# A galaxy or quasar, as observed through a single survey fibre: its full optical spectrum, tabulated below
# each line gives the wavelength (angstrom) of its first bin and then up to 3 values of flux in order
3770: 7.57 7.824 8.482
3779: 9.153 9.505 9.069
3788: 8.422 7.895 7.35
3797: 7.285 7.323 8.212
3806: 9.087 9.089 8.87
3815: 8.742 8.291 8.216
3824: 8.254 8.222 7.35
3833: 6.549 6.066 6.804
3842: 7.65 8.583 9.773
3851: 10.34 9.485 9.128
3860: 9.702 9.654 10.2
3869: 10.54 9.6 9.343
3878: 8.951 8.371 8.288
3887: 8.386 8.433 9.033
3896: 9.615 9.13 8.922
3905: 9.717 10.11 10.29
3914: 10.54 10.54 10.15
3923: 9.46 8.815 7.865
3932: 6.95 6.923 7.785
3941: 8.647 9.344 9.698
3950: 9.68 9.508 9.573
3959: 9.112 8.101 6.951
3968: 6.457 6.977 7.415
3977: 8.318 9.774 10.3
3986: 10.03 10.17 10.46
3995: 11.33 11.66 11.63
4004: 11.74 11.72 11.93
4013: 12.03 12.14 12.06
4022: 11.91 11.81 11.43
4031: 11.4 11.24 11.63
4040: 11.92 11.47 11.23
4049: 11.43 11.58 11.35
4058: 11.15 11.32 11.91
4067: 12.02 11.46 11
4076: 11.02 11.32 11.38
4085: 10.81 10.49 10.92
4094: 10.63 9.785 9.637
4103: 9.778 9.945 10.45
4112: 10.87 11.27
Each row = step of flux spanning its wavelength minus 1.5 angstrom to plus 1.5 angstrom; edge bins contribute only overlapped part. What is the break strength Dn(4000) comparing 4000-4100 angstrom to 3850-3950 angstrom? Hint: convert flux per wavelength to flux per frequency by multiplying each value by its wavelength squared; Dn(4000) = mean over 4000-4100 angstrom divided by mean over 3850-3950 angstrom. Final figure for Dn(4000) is 1.33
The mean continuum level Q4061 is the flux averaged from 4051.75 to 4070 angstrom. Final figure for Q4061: 11.5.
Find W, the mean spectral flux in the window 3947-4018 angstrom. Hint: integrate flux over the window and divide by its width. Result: 9.88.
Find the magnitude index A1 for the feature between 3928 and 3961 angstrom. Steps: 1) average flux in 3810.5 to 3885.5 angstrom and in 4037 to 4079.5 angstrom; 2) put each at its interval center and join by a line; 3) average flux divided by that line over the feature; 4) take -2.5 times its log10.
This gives 0.15 mag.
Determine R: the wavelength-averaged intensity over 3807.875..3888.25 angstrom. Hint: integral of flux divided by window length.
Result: 8.68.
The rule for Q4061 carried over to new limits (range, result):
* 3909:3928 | 9.91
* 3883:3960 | 9.1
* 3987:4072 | 11.5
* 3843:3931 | 9.39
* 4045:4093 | 11.3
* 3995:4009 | 11.7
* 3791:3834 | 8.07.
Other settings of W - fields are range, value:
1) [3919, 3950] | 8.59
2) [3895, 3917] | 9.82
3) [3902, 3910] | 9.75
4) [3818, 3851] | 7.89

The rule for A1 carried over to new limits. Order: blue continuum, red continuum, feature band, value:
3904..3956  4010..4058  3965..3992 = 0.19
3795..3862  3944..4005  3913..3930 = -0.07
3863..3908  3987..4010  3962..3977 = 0.43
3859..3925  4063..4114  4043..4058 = -0.08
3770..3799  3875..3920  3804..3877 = 0.01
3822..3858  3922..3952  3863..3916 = -0.13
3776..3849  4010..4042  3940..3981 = 0.24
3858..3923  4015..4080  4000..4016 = -0.08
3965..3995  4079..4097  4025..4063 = -0.14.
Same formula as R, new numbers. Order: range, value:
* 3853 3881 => 9.56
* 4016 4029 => 11.9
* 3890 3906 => 9.19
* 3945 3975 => 8.38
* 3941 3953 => 9.45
